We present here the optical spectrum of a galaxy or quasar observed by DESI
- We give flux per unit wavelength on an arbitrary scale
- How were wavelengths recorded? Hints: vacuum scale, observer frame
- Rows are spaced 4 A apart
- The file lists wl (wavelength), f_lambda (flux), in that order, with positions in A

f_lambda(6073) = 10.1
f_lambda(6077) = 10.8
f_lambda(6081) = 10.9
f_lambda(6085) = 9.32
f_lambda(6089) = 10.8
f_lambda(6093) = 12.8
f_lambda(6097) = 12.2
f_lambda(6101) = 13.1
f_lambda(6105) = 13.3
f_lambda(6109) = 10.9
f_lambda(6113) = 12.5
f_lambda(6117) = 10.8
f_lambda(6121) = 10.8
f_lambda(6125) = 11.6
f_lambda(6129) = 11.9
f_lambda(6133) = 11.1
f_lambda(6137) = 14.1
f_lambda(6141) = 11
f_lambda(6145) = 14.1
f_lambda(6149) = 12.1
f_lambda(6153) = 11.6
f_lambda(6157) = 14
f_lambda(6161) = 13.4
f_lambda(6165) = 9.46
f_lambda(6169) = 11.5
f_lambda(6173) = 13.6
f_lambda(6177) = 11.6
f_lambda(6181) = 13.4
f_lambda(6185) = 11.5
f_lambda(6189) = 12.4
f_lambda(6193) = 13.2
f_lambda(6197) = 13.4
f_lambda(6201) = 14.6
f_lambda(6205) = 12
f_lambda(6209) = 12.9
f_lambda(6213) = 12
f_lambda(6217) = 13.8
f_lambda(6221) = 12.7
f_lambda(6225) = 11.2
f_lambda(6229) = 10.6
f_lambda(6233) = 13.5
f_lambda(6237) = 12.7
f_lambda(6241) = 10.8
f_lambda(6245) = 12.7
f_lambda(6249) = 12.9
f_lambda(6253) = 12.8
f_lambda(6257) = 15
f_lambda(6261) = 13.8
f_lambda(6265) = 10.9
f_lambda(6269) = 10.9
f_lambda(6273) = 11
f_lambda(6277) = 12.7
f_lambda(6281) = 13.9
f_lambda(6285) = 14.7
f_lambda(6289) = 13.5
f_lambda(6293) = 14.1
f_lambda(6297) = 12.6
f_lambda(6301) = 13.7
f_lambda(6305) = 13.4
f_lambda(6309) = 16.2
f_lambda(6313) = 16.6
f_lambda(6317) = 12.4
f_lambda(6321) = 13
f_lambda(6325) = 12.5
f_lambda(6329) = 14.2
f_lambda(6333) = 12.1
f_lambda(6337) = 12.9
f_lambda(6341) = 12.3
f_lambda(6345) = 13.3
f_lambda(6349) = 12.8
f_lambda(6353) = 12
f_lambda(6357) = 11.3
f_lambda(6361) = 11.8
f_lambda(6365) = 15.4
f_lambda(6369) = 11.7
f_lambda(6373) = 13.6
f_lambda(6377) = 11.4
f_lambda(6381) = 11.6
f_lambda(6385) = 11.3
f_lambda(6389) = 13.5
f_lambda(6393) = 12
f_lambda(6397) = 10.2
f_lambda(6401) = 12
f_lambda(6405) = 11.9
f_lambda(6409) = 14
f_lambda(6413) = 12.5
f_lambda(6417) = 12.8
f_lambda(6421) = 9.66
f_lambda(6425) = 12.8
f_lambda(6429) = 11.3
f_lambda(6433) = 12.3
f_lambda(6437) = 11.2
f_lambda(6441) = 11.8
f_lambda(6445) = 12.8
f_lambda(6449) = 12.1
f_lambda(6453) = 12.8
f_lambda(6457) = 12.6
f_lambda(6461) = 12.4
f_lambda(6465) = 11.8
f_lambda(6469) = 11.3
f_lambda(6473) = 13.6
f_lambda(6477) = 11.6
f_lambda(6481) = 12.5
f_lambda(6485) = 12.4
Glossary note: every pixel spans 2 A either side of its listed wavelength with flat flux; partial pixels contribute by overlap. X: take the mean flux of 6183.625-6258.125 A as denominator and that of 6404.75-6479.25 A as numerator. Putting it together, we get 0.96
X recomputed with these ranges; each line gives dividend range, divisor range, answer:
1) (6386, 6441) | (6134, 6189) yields 0.97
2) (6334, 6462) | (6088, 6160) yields 1.01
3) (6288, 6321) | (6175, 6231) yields 1.12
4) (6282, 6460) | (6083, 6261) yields 1.03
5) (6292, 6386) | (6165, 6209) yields 1.03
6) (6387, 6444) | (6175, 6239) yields 0.95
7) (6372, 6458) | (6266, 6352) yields 0.91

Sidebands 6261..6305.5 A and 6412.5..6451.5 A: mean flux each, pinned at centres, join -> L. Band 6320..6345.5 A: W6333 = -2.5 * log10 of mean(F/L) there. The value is -0.027 mag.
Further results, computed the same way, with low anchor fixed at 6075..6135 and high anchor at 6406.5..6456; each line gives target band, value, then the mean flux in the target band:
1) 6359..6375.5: -0.09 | 13.1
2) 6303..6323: -0.20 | 14.3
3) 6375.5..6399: 0.04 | 11.7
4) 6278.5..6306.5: -0.15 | 13.7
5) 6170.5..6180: -0.09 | 12.6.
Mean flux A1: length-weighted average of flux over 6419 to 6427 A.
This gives 11.2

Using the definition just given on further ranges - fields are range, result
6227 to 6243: 11.9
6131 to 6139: 12.6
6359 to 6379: 12.8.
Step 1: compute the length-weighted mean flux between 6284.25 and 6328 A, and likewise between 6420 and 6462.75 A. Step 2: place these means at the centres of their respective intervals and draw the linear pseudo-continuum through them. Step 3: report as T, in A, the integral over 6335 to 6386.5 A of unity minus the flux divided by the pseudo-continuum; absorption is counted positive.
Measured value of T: 2.74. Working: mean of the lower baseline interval 13.9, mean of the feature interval 12.4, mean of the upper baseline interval 12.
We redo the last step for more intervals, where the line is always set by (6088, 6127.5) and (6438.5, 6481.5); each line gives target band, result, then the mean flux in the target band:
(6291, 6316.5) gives -4.6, 14.3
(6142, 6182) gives -1.5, 12.4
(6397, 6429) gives 0.5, 12.1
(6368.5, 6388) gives 0.3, 12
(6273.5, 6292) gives -2.2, 13.5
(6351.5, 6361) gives 0.4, 11.7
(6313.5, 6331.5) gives -1.7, 13.3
